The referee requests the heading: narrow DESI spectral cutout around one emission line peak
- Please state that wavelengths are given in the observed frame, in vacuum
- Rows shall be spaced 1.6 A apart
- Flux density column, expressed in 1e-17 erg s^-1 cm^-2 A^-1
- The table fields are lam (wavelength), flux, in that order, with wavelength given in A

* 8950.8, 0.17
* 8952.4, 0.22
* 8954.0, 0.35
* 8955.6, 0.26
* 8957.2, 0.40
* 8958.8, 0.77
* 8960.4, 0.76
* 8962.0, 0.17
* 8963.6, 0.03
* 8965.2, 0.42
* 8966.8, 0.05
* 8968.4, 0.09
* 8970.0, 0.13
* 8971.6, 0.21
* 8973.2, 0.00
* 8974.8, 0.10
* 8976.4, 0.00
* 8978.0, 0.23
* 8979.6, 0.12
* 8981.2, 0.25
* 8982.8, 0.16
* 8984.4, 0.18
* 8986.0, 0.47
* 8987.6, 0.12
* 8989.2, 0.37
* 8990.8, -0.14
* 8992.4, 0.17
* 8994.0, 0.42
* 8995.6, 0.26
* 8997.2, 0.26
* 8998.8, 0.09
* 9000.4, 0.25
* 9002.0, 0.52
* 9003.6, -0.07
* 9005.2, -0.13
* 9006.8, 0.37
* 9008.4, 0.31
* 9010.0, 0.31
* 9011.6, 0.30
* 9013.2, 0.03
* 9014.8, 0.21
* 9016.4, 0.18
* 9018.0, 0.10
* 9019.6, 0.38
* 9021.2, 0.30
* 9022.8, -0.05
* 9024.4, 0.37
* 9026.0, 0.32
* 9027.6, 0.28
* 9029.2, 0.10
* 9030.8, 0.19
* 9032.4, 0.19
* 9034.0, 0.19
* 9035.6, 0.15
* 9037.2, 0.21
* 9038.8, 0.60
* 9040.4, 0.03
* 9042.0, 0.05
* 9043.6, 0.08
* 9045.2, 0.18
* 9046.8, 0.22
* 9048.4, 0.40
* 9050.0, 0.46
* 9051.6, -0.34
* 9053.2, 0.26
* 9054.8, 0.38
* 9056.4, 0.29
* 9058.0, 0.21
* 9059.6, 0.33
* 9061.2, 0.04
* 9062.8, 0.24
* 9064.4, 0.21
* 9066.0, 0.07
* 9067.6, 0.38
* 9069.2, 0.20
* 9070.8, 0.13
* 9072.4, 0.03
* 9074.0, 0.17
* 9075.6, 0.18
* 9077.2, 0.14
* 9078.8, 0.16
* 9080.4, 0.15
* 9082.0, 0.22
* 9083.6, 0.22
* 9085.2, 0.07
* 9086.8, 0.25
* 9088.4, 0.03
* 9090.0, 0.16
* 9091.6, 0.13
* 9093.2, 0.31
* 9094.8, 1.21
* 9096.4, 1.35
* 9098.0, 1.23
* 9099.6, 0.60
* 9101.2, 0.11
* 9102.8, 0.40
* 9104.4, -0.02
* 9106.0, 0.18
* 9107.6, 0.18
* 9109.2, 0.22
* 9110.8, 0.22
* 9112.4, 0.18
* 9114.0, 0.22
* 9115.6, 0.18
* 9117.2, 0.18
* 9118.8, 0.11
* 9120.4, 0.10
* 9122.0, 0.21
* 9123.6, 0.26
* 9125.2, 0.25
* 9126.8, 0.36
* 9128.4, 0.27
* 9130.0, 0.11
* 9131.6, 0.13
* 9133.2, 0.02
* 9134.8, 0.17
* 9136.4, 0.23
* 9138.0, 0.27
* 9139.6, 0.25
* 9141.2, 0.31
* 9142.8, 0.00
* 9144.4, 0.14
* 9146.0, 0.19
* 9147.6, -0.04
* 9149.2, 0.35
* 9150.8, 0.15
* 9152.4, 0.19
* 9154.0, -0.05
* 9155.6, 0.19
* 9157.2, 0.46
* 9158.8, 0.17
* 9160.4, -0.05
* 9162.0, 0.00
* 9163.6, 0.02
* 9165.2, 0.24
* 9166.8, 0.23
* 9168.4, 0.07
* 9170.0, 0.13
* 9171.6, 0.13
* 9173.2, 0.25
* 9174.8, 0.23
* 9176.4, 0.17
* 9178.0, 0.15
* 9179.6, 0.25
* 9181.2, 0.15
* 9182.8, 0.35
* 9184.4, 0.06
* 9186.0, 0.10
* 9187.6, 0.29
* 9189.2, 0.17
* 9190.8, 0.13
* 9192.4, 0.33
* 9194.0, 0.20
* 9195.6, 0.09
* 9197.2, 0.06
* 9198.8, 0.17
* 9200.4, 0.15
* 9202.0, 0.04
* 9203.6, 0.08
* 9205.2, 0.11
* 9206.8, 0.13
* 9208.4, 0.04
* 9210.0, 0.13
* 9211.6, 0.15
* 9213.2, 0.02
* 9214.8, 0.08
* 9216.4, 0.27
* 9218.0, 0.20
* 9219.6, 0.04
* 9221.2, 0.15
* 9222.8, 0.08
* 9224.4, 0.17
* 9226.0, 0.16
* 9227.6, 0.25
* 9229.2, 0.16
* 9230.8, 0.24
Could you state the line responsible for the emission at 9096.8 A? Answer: H-alpha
